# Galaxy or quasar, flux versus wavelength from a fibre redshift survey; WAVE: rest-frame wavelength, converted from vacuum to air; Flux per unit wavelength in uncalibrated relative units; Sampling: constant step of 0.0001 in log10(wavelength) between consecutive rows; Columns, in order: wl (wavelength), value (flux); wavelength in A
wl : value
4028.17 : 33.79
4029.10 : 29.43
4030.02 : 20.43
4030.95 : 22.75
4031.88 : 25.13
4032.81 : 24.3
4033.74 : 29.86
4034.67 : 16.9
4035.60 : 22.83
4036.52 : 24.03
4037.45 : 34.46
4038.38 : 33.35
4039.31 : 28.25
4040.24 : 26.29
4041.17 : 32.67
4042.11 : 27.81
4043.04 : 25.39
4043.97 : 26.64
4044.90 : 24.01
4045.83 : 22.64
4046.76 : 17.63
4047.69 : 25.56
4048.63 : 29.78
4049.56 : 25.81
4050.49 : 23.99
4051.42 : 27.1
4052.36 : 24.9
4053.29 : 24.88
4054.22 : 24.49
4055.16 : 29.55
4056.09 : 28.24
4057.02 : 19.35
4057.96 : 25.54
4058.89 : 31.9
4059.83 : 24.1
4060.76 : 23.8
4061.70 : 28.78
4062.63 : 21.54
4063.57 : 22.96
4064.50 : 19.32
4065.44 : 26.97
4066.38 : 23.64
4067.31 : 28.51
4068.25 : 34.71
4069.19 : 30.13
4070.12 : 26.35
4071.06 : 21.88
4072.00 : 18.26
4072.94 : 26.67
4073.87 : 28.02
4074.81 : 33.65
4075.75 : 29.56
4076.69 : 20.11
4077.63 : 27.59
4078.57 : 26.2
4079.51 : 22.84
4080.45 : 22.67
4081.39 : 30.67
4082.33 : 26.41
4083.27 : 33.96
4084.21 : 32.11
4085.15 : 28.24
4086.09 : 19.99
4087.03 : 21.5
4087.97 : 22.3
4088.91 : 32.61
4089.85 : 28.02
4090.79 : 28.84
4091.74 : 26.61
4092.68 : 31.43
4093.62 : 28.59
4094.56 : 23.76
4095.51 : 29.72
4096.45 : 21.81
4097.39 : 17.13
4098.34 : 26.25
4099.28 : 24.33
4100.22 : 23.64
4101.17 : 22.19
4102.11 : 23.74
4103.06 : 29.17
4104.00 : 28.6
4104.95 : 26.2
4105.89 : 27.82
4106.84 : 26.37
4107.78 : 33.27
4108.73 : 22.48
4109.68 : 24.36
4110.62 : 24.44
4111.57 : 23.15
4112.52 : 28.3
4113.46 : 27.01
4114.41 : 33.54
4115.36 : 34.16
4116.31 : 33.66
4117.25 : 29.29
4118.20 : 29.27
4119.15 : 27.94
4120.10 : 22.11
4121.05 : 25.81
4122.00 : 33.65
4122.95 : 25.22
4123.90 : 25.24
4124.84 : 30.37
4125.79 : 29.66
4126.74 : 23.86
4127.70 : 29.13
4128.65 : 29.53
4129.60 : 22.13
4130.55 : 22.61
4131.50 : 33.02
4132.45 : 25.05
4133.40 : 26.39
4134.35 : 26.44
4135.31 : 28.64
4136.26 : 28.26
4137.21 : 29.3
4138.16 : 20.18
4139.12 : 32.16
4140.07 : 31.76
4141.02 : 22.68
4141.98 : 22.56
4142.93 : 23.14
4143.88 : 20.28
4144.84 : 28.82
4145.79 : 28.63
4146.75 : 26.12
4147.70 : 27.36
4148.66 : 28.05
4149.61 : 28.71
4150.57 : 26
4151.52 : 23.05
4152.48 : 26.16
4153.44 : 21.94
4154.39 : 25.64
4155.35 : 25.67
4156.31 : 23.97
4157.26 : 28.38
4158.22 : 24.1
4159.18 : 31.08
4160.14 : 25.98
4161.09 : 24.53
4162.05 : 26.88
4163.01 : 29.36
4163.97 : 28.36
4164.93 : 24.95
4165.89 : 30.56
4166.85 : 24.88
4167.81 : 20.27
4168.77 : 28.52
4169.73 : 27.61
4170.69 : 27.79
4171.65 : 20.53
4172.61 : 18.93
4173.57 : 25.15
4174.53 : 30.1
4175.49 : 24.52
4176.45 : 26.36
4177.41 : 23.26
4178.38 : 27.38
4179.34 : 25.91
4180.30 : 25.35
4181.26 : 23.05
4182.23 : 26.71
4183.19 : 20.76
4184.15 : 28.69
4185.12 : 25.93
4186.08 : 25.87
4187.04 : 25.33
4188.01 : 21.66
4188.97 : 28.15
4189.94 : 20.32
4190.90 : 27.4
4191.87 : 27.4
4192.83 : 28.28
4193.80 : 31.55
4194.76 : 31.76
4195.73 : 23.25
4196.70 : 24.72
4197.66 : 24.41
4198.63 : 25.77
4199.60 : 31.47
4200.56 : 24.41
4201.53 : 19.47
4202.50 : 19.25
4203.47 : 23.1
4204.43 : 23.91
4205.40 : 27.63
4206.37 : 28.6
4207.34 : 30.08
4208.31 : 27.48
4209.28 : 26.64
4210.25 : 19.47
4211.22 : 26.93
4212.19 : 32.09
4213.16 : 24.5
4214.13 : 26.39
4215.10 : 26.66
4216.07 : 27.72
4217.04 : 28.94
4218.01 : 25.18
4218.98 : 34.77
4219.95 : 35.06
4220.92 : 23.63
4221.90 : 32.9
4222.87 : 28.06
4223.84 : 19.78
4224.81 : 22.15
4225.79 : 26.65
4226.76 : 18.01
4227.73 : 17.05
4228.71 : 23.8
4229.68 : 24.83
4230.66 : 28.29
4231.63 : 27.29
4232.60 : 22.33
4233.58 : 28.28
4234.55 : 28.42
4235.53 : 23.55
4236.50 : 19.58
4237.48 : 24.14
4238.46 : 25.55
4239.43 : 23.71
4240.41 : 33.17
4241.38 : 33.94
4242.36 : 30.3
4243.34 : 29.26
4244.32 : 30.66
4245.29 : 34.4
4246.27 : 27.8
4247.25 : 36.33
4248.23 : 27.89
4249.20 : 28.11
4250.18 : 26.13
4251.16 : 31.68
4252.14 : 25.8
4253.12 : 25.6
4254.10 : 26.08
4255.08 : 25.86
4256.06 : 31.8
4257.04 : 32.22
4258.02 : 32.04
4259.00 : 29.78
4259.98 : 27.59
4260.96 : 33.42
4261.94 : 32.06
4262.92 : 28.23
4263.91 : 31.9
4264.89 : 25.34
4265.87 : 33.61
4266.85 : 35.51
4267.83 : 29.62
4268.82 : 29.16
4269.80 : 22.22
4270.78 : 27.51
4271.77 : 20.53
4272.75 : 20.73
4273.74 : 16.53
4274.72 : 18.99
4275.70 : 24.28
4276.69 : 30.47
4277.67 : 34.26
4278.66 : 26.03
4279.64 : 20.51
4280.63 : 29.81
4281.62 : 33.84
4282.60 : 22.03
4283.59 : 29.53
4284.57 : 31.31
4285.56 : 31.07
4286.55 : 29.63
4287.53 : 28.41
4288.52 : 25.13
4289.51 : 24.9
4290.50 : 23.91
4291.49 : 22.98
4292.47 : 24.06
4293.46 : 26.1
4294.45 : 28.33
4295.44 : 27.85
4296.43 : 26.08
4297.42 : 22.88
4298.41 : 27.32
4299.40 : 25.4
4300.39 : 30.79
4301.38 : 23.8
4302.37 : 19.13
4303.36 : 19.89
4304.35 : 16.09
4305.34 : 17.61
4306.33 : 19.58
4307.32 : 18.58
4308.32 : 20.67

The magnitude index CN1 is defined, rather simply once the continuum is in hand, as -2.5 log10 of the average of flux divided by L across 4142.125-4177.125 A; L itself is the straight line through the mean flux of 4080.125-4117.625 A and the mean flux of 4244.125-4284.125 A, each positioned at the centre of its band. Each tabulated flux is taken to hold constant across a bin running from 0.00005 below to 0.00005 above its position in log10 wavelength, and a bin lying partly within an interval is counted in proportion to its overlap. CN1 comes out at 0.06 mag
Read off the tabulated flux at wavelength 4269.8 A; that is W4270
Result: 22.22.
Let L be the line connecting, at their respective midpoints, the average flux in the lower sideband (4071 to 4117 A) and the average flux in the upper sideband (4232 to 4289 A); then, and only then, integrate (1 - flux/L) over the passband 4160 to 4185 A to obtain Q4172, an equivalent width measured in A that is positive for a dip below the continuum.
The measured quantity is 1.52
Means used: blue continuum 26.7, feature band 25.6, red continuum 28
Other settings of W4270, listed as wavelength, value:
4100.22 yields 23.64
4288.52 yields 25.13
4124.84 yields 30.37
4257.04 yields 32.22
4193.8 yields 31.55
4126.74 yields 23.86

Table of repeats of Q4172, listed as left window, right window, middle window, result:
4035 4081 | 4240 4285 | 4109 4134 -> -0.8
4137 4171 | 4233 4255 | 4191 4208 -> 0.6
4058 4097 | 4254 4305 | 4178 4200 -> 0.5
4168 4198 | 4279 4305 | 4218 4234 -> 0.0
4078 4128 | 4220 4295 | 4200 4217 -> 0.9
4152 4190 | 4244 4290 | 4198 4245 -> 1.2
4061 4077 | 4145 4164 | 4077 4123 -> -1.3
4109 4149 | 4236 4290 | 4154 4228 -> 4.5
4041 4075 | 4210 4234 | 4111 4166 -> -2.4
